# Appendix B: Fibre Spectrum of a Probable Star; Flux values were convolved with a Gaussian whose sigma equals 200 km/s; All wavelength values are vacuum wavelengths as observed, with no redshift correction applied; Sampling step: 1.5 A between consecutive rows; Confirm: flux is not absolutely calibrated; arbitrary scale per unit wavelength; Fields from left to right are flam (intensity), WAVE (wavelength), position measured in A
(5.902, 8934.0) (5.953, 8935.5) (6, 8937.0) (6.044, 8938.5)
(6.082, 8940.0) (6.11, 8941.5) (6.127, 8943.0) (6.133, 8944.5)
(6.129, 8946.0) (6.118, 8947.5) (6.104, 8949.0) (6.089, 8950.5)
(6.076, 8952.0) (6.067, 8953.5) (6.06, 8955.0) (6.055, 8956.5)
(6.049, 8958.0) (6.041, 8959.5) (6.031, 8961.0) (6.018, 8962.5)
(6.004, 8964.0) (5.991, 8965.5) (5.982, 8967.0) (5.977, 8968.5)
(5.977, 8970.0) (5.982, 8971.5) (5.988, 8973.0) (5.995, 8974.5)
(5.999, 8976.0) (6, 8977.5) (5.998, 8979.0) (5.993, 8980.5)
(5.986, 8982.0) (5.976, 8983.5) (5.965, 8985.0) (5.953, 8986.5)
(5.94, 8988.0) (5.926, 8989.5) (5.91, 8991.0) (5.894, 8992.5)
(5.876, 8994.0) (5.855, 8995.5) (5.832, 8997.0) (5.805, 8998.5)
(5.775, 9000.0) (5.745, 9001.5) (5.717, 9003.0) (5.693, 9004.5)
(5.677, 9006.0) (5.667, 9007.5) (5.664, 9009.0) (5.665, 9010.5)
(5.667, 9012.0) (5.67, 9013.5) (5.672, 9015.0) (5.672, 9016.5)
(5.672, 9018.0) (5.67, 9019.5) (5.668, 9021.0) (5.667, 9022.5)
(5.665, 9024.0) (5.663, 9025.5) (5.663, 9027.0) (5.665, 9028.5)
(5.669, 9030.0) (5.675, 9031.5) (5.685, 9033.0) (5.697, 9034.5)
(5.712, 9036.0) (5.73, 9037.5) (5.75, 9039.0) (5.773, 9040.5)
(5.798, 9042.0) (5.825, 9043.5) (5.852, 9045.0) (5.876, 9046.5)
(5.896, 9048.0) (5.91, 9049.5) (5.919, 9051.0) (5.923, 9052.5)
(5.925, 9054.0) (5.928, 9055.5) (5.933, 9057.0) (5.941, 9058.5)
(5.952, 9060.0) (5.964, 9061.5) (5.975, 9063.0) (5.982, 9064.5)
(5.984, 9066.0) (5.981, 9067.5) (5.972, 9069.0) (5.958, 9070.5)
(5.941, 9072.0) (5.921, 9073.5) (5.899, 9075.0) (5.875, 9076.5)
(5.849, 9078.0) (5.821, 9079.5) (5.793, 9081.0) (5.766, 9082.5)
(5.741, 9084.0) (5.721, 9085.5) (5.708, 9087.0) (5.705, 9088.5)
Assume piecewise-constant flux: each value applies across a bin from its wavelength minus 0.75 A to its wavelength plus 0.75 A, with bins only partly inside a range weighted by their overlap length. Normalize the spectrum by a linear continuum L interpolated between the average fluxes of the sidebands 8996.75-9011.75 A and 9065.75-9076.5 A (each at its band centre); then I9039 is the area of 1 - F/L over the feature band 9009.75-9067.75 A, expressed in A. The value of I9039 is 0.4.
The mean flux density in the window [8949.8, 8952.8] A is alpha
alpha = 6.08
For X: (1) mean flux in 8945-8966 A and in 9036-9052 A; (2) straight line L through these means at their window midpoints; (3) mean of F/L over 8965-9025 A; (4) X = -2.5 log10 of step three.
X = 0.02 mag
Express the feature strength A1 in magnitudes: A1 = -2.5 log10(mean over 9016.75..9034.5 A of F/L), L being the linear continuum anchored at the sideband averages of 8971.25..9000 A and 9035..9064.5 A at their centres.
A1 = 0.04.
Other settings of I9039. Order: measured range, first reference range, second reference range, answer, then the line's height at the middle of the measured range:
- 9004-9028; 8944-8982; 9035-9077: 1.15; 5.95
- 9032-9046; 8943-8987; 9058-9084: 0.44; 5.95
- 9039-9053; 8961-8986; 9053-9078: 0.23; 5.95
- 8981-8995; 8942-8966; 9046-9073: 0.22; 6.03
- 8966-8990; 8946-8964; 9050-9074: 0.25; 6.04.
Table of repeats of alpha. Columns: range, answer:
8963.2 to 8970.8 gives 5.99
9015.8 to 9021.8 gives 5.67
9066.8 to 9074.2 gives 5.95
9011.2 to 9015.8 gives 5.67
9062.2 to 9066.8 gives 5.98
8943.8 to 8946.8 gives 6.13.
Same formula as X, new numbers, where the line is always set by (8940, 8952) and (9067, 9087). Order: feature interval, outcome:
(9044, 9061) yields 0.00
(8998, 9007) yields 0.05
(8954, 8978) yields 0.01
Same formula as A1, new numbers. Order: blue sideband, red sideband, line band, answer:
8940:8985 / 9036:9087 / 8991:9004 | 0.03 mag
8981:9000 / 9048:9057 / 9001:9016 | 0.04 mag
